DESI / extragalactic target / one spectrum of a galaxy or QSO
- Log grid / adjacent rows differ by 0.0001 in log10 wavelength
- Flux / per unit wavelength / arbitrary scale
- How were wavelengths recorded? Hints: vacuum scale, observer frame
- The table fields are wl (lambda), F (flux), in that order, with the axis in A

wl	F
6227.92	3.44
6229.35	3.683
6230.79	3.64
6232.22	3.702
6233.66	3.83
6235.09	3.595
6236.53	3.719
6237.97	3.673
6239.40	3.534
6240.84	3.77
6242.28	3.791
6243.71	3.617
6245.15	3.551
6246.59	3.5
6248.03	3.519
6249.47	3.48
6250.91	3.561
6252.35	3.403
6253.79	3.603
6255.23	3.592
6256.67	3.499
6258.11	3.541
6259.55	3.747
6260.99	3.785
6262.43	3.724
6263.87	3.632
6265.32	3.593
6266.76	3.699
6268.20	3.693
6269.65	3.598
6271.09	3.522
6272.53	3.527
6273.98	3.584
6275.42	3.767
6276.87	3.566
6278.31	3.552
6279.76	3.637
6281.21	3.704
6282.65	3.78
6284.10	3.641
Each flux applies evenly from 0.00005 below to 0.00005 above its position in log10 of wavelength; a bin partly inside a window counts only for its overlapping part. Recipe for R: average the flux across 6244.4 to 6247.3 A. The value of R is 3.52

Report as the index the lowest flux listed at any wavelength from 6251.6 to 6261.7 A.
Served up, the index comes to 3.403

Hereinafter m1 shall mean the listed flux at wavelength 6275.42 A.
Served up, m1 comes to 3.767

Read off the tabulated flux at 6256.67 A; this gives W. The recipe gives 3.499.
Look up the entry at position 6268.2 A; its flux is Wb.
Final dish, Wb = 3.693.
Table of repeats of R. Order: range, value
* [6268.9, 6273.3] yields 3.55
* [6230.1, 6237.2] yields 3.7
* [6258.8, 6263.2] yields 3.75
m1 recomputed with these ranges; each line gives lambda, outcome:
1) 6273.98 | 3.584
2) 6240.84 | 3.77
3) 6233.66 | 3.83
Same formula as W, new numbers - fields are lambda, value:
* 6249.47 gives 3.48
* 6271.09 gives 3.522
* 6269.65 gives 3.598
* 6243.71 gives 3.617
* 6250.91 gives 3.561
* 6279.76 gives 3.637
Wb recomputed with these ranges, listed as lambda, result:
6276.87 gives 3.566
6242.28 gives 3.791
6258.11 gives 3.541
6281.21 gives 3.704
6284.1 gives 3.641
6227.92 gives 3.44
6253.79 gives 3.603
